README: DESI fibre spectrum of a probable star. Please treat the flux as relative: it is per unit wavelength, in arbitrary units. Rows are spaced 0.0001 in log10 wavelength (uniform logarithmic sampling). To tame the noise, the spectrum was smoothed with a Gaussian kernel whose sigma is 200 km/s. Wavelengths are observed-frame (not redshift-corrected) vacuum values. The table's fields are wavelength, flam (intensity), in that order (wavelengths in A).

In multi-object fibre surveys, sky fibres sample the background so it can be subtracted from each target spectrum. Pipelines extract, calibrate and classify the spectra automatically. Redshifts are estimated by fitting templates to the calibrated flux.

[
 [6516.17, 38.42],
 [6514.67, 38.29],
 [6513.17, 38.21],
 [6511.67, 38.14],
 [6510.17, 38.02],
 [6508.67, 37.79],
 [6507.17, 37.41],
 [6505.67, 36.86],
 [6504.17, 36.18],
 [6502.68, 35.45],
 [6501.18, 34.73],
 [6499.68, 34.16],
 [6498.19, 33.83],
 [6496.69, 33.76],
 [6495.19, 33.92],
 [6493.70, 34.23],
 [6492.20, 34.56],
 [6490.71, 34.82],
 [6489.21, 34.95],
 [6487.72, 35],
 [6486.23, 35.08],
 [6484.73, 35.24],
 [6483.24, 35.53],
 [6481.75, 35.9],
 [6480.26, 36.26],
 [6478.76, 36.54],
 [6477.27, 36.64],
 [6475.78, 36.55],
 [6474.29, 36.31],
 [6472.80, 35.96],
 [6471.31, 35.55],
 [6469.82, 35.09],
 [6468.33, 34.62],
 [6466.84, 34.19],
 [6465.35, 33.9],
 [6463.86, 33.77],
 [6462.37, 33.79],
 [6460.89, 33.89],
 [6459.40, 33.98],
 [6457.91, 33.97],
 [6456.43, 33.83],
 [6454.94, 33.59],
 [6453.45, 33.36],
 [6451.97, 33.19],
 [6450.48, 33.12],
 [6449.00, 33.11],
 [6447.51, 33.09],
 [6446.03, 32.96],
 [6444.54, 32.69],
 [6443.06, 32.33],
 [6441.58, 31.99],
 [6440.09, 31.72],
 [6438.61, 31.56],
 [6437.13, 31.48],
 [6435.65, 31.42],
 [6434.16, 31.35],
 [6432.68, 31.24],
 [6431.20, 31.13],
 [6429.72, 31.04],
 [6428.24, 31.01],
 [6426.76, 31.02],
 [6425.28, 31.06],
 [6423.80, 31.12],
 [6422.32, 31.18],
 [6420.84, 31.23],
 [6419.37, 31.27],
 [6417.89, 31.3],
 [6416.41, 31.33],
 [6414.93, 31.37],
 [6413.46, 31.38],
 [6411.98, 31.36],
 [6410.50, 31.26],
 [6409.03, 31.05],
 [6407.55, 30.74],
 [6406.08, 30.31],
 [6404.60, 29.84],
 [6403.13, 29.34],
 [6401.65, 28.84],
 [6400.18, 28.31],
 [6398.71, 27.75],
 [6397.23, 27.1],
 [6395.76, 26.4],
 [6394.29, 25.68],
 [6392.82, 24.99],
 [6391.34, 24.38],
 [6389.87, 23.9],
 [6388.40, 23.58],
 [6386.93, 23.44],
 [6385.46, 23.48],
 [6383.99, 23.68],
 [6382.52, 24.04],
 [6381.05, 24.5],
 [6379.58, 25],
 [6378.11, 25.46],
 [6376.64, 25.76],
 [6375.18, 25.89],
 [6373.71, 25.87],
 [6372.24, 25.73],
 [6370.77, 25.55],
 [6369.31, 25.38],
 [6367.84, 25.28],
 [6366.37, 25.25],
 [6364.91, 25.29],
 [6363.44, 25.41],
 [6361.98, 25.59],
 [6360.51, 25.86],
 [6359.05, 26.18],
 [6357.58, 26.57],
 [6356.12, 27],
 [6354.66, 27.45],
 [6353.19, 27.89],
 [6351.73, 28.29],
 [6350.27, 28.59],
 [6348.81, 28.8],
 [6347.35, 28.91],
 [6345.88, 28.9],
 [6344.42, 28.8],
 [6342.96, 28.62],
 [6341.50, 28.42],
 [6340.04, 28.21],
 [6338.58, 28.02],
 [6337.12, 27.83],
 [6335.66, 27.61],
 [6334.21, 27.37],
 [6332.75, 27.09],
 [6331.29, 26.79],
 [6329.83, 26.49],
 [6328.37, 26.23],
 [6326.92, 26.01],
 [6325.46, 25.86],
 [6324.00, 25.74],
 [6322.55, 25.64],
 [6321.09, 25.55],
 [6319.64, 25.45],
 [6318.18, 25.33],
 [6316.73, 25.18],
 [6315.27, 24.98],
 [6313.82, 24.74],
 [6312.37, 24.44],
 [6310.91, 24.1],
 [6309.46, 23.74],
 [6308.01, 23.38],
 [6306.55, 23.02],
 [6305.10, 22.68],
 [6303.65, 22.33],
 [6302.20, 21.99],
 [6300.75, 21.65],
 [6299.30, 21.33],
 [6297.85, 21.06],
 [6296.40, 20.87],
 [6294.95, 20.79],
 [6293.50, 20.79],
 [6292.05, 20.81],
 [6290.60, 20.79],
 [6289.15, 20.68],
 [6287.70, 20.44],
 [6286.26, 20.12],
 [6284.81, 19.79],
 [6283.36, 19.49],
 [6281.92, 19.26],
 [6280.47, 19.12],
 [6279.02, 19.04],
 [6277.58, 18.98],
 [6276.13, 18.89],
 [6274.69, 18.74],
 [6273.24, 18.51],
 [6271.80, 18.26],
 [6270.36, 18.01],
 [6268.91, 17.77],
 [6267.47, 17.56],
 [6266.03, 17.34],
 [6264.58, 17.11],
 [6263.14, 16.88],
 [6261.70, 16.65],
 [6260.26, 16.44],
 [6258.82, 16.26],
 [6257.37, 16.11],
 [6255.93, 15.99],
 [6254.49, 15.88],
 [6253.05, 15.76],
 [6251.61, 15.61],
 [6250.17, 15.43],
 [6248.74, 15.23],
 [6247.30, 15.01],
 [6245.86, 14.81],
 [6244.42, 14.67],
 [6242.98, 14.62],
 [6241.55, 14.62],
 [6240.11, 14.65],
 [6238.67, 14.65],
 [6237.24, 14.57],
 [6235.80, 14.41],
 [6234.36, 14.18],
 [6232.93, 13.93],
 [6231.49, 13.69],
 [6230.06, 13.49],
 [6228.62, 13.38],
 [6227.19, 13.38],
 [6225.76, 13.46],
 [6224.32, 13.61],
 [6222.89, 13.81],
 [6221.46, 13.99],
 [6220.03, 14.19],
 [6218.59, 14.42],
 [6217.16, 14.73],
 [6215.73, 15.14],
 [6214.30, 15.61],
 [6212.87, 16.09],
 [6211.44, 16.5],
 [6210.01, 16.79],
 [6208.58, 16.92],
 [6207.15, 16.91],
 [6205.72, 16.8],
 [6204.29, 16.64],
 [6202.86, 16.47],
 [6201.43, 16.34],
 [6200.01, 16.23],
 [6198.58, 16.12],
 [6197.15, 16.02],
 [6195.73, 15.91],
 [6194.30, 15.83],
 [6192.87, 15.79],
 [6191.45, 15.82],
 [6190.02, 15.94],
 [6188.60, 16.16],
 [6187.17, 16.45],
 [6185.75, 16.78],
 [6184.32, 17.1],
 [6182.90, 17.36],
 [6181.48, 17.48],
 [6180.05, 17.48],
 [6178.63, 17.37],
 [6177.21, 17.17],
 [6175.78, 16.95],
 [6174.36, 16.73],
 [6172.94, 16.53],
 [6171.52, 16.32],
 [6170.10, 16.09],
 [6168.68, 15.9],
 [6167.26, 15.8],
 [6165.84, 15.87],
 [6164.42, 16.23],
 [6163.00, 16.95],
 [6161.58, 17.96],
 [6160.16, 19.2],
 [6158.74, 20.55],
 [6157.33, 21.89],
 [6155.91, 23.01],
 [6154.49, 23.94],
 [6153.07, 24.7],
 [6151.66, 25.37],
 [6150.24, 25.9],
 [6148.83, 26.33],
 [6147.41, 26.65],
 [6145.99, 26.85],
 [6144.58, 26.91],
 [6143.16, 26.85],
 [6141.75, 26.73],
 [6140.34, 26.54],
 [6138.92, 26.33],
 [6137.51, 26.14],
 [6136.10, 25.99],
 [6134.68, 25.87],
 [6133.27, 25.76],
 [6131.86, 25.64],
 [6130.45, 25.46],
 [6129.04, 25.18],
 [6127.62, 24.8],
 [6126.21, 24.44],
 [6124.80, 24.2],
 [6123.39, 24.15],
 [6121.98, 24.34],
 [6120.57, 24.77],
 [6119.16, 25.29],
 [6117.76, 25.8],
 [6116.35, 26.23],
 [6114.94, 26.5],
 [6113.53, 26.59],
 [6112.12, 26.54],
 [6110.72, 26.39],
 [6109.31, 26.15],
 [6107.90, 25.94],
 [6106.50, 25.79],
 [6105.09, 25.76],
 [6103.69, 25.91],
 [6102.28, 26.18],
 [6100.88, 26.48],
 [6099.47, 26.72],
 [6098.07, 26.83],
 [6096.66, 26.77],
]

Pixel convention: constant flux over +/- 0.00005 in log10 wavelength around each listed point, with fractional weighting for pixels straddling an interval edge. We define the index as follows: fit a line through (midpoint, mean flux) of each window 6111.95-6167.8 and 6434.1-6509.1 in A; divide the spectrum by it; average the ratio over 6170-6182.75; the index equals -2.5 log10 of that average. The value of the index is 0.43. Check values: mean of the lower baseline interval 24.1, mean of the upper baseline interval 34.4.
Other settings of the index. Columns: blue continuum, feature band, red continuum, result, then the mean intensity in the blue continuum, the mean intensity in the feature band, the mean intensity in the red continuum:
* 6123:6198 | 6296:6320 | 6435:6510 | 0.17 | 20.8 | 23.3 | 34.4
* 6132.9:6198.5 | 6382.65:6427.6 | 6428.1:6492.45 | 0.10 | 20.2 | 28.5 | 33.8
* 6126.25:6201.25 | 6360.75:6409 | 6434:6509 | 0.17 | 20.5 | 26.1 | 34.3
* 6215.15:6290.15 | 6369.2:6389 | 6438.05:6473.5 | 0.09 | 16.2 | 24.8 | 33.6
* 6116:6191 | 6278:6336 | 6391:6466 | 0.17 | 21.7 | 23.2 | 31.2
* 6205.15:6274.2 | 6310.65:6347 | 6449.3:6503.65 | -0.17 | 15.5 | 26.6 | 34.7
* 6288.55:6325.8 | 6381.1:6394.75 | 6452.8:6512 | 0.19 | 23.2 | 24.1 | 35.2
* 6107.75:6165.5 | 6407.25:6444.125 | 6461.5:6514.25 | 0.08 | 24.6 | 31.3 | 35.5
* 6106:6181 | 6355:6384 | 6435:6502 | 0.20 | 23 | 25.5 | 34.1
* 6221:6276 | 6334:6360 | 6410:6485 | -0.16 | 15.5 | 28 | 33.1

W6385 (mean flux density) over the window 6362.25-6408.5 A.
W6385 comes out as 26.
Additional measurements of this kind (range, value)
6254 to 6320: 20.3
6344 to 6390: 26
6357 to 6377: 25.7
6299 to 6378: 26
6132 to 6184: 21.4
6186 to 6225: 15.8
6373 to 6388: 24.7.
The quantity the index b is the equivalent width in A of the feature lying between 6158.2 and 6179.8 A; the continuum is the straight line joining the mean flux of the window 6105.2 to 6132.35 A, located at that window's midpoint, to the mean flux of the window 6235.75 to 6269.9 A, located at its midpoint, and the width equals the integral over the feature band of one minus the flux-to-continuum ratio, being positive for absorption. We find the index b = 4.78 A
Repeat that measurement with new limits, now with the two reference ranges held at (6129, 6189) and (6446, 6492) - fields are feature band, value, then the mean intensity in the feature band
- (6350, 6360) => 0.80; 27.3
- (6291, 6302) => 2.47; 21.1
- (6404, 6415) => 0.41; 30.9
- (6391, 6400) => 1.49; 26.3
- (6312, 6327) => 1.50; 25.4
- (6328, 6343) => 0.71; 27.5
